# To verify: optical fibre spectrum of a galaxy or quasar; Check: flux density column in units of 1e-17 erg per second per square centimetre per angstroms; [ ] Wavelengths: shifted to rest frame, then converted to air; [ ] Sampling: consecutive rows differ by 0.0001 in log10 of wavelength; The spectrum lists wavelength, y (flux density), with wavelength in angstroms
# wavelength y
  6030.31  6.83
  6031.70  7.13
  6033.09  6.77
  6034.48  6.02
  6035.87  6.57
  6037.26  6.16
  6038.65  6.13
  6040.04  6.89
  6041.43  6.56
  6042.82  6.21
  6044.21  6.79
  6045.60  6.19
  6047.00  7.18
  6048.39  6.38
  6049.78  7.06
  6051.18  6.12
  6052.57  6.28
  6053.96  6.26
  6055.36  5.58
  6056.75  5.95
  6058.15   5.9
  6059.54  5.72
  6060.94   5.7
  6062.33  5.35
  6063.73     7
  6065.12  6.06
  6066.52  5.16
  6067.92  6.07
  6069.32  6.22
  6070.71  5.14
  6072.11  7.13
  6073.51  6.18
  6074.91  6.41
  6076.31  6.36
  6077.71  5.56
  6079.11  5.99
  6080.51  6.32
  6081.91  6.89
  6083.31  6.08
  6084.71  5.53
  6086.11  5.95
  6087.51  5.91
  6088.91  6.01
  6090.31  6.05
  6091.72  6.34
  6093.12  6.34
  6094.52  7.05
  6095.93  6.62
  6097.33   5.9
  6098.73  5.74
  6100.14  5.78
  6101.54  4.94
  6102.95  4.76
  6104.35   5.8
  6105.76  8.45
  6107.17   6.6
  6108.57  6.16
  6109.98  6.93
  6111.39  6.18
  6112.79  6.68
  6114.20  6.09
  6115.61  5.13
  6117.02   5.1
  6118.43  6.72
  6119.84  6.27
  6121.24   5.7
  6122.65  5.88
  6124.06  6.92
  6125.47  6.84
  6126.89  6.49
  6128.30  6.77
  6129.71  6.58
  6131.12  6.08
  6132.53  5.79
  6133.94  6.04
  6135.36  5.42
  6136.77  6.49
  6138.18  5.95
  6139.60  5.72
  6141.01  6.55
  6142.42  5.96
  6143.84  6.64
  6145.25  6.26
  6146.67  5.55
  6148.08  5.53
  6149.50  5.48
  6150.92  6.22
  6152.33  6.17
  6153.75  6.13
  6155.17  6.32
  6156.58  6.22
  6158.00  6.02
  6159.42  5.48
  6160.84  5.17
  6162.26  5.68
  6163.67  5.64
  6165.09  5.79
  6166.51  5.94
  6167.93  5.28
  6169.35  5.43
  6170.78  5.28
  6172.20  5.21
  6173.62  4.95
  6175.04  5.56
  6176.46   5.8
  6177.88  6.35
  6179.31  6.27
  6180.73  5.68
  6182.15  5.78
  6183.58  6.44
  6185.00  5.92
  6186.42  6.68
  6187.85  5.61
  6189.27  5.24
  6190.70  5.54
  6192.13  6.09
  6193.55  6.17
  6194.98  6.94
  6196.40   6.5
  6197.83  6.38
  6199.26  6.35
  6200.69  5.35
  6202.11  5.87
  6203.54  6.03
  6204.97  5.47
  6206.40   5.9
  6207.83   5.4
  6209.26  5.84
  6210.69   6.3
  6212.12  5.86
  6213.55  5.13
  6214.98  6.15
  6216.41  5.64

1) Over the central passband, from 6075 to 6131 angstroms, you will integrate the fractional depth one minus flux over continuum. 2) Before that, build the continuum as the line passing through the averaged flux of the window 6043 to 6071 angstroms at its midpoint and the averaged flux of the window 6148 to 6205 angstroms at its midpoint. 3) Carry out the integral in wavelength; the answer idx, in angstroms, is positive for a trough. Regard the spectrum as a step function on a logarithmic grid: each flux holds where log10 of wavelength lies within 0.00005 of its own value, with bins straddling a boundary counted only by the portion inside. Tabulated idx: -1.6 angstroms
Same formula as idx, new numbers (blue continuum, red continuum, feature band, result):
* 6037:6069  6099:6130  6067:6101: 0.4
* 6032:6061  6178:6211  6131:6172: 1.6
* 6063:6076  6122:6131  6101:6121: 1.0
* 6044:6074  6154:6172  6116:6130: -1.0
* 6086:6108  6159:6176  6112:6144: -1.7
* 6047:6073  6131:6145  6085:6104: 0.4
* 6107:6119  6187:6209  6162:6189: 1.1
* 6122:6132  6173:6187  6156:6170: 1.1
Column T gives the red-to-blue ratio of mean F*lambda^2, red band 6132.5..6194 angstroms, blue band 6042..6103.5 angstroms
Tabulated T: 0.99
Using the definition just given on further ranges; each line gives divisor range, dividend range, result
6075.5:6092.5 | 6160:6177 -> 0.92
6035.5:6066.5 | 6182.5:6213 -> 1.01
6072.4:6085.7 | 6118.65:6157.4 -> 1.02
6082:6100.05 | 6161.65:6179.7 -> 0.94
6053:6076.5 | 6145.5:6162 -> 1.00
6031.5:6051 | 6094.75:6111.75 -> 0.96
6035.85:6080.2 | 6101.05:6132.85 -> 1.03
